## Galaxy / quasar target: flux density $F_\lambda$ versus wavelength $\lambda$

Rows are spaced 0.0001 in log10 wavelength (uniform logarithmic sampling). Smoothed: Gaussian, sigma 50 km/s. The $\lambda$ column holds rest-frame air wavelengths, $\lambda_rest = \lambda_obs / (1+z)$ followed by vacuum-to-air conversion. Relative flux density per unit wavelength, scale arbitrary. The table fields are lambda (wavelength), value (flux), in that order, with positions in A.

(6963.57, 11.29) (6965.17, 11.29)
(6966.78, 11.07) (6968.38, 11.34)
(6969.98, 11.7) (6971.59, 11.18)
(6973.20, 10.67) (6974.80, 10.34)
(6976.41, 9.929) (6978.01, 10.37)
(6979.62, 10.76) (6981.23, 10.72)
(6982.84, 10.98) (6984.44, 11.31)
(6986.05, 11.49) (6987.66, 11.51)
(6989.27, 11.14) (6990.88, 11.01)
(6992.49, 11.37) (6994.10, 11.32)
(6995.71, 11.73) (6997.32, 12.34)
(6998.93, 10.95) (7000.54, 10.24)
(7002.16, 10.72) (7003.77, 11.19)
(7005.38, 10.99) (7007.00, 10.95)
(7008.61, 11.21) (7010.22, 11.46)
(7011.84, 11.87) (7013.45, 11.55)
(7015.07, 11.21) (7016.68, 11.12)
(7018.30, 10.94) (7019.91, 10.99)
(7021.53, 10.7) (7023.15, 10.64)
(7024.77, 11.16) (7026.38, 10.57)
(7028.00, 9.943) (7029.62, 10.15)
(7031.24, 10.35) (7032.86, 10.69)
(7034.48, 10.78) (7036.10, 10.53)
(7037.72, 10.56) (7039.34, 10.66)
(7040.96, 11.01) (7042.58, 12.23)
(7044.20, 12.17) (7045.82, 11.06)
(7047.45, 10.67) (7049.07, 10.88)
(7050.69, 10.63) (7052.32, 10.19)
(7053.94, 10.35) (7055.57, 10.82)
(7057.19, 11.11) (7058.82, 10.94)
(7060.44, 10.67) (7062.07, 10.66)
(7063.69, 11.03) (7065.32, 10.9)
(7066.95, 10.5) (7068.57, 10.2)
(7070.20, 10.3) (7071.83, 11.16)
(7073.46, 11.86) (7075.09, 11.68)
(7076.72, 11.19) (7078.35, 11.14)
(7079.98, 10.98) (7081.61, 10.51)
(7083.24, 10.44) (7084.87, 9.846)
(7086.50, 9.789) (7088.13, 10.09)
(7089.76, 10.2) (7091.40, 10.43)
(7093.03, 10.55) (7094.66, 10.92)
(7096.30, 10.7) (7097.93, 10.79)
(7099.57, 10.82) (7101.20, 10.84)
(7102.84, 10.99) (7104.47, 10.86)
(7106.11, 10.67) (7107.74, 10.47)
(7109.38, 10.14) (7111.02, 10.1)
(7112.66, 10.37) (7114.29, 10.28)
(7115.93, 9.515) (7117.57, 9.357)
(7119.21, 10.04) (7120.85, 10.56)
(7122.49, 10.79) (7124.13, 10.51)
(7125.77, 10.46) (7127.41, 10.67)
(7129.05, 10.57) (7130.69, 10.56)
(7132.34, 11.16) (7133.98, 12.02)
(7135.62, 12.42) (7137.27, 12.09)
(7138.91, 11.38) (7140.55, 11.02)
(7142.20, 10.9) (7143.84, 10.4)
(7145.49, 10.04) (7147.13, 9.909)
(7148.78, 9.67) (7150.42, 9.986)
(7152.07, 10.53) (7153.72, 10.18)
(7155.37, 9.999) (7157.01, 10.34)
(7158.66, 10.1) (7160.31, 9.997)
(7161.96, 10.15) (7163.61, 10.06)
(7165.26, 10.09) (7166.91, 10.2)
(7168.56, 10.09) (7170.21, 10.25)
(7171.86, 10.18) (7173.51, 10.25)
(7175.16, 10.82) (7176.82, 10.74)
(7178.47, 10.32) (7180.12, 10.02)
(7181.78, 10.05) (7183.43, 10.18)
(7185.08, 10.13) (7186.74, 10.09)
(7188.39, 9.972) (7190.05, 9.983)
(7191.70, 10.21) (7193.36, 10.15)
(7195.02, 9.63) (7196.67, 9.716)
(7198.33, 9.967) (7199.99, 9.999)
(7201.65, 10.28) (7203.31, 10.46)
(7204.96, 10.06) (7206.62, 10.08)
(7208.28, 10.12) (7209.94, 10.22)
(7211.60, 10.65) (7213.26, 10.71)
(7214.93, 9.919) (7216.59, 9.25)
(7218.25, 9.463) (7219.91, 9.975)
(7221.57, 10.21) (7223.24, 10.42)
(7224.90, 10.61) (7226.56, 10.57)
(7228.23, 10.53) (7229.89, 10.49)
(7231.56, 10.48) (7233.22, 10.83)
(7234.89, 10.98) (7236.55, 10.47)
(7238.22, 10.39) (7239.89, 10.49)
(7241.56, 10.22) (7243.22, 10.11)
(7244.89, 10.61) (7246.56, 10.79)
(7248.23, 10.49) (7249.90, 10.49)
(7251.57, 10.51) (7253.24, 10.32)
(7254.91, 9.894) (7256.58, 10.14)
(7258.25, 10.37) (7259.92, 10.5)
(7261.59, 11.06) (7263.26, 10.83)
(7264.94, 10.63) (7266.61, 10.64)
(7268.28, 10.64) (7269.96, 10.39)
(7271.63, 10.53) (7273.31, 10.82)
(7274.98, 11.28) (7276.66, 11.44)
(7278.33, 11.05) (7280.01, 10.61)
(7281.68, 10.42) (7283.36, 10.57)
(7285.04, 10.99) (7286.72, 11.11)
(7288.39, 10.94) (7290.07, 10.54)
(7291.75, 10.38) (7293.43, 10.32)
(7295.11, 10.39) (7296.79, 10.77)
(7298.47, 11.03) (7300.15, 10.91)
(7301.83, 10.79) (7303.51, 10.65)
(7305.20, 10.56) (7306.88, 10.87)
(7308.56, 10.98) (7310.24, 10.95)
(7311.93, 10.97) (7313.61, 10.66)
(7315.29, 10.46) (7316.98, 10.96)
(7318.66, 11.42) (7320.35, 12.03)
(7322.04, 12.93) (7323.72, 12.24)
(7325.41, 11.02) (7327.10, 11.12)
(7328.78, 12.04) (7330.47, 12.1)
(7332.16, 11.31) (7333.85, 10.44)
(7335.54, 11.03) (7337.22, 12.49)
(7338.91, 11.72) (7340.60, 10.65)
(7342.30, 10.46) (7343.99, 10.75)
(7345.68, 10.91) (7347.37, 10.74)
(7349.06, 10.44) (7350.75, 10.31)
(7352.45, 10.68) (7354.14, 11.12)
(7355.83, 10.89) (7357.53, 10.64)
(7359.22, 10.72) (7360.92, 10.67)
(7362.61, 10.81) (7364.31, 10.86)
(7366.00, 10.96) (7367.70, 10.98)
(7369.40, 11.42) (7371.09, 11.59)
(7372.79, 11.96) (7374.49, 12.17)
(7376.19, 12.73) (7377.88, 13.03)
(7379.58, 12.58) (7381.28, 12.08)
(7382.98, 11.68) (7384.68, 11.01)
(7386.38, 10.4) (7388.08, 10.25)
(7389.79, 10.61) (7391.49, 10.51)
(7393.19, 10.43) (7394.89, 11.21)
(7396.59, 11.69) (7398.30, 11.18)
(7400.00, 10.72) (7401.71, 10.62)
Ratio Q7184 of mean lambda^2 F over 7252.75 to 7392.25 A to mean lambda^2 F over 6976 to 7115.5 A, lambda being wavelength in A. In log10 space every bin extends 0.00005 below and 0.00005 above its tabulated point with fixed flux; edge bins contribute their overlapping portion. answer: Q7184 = 1.10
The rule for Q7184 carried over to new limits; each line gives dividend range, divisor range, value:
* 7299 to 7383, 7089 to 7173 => 1.14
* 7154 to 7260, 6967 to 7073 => 0.99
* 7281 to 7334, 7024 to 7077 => 1.09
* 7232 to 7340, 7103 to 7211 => 1.09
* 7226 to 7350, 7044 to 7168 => 1.08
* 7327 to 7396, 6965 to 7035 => 1.13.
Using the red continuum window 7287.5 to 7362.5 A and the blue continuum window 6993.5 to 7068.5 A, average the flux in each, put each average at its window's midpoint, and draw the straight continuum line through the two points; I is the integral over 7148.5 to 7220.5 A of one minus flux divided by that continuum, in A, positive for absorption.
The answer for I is 5.5 A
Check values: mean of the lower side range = 10.9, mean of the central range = 10.1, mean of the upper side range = 11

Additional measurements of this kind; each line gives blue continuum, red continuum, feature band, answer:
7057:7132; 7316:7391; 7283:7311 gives 1.0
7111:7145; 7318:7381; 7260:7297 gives 1.4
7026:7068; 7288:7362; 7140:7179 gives 2.2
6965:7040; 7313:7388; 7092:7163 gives 3.4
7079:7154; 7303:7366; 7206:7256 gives 2.2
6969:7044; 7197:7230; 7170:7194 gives 0.2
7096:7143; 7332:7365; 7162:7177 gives 0.7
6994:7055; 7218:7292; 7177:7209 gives 1.8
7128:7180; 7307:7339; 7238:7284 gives 2.1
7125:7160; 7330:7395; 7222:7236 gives 0.3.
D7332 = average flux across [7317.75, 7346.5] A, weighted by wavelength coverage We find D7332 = 11.4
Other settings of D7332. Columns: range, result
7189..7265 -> 10.3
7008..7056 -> 10.9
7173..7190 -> 10.2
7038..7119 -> 10.7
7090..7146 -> 10.7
